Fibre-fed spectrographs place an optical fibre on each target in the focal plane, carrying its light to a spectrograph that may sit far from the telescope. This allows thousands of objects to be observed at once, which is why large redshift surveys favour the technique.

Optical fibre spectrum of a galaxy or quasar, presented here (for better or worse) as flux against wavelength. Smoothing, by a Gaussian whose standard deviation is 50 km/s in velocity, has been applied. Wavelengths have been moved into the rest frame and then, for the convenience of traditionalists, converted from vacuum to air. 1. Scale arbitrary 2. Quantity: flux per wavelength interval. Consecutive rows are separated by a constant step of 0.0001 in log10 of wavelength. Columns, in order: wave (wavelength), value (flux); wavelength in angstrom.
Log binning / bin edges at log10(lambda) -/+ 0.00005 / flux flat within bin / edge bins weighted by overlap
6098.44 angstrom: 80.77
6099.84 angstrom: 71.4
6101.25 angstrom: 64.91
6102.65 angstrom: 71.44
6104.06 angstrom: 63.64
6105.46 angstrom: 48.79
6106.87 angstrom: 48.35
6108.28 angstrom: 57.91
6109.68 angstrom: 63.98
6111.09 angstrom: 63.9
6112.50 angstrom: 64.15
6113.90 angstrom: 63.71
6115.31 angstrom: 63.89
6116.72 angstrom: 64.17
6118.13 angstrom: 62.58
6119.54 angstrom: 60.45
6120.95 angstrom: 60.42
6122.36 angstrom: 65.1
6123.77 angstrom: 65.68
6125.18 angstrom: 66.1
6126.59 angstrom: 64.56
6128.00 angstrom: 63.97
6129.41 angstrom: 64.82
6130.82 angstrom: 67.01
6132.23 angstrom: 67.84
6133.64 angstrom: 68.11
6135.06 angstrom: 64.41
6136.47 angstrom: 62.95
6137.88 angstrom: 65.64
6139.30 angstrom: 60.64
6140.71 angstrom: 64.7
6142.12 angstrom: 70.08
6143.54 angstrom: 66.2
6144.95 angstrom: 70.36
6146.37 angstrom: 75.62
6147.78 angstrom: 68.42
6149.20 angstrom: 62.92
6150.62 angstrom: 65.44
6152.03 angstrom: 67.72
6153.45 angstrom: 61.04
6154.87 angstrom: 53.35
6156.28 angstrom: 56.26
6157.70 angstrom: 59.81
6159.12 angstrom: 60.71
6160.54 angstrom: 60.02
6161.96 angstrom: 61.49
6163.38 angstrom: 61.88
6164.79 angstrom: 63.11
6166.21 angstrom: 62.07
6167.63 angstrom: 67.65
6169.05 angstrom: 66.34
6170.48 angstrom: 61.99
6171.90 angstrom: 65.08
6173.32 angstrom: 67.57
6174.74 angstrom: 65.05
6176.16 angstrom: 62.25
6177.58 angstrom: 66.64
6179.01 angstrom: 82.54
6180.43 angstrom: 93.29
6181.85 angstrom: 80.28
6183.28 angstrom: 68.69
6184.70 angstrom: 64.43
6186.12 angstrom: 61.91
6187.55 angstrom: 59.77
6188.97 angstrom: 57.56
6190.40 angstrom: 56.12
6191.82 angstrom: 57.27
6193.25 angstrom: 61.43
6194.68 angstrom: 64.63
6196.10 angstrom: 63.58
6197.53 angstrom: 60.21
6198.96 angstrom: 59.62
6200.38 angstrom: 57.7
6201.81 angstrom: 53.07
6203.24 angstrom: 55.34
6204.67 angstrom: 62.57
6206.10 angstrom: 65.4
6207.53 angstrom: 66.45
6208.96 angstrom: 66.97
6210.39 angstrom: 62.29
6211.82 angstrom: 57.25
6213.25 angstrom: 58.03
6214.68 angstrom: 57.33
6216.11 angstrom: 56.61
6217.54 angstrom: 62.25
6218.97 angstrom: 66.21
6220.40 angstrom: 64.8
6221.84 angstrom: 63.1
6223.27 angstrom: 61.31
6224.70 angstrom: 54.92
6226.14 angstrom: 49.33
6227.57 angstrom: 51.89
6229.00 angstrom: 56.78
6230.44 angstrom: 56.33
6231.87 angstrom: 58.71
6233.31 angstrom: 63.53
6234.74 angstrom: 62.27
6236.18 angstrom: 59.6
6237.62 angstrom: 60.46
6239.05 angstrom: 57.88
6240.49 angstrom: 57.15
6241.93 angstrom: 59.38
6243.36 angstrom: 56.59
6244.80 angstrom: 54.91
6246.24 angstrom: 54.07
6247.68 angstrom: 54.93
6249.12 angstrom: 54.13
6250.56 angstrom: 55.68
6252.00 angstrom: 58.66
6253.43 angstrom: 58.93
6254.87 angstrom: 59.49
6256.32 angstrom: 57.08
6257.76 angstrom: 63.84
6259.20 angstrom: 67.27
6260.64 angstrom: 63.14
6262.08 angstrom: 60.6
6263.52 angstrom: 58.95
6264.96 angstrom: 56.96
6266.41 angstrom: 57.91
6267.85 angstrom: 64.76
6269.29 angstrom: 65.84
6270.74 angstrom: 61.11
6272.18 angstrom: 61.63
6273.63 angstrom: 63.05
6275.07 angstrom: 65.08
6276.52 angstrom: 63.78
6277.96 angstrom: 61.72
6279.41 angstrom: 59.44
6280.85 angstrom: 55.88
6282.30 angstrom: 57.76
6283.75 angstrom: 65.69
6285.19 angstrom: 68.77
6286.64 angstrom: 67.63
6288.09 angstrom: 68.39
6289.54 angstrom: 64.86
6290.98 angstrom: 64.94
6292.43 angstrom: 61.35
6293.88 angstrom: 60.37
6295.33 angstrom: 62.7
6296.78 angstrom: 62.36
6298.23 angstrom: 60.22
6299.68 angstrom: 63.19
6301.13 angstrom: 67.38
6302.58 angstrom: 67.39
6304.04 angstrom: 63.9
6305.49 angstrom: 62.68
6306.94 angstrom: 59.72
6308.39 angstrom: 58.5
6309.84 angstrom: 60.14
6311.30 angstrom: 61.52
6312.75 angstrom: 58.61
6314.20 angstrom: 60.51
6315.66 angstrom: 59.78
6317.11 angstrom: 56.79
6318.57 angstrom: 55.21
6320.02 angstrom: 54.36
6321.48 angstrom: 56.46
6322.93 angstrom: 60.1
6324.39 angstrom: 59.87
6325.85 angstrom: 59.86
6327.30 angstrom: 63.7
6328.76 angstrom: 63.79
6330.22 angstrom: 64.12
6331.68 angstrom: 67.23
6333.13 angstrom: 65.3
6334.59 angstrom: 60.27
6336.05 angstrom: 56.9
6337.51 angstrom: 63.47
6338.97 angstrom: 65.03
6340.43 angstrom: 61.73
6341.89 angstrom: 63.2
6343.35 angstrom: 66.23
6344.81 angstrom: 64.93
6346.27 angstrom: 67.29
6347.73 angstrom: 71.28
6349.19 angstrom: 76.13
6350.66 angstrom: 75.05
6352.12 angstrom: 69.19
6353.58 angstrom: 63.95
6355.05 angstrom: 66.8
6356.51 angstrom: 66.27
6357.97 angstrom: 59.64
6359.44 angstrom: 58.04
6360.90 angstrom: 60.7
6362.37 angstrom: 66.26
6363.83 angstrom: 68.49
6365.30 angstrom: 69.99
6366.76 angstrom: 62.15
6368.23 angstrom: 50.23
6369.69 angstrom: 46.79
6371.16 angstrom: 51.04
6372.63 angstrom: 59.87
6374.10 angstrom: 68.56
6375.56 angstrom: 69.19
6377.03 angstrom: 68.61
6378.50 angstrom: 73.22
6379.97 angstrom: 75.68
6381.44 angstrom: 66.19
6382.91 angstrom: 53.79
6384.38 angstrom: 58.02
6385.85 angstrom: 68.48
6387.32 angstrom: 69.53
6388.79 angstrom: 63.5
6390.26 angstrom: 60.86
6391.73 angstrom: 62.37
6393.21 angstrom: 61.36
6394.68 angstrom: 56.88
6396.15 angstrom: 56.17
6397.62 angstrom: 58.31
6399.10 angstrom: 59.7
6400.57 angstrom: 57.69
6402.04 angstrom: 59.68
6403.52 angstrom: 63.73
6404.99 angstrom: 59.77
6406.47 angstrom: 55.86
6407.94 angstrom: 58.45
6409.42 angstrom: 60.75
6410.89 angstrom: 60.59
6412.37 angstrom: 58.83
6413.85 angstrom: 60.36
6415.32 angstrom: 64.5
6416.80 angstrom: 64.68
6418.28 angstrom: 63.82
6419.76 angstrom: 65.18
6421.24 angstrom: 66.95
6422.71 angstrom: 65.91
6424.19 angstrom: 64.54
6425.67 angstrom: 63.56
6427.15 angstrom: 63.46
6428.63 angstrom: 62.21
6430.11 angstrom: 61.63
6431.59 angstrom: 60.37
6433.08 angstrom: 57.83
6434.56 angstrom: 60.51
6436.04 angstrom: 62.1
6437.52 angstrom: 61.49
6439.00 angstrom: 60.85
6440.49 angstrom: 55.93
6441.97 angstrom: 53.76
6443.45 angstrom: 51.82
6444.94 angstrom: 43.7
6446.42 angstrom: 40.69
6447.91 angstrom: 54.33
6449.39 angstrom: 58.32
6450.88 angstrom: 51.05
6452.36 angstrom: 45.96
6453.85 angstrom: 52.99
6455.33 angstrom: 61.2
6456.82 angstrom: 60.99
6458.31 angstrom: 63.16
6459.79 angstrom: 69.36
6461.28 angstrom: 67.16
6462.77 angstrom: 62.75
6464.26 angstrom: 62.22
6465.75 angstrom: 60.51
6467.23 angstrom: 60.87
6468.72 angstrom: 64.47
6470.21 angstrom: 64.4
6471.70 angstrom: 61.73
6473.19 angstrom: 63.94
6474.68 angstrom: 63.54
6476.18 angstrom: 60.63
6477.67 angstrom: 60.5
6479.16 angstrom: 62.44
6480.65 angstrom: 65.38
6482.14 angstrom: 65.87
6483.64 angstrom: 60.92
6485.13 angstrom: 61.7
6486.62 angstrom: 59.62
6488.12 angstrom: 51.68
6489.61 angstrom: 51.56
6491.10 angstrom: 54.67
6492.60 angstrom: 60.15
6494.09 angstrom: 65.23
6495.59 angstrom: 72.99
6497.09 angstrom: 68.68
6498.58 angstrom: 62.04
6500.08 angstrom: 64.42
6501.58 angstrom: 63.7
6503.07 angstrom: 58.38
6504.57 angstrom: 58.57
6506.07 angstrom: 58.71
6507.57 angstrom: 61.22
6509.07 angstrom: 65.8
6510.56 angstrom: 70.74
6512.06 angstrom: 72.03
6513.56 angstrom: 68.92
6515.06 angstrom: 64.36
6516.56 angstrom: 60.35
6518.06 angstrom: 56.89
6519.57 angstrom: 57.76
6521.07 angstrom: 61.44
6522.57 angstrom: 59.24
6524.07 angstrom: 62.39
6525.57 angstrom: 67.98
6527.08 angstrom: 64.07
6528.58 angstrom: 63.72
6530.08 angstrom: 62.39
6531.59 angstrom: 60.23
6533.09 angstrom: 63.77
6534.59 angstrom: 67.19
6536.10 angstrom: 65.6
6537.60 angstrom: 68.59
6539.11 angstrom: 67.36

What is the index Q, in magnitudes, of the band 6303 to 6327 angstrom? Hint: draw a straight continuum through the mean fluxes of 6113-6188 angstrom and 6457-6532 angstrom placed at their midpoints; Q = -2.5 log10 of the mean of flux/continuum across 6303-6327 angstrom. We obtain 0.08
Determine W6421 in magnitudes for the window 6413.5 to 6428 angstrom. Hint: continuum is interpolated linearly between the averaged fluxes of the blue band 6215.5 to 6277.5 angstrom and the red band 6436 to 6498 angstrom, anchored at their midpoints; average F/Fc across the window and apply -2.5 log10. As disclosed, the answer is -0.09 mag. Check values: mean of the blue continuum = 59.6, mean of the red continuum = 59.5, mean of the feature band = 64.4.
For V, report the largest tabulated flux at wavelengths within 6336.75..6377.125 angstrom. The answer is 76.13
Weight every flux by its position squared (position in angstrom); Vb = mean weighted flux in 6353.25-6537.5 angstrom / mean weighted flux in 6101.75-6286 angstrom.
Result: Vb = 1.1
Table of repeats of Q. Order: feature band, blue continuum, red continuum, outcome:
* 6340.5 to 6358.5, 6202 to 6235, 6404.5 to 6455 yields -0.143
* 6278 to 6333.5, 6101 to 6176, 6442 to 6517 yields 0.006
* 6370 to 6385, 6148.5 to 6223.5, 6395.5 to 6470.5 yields -0.061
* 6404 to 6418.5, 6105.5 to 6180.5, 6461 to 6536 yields 0.041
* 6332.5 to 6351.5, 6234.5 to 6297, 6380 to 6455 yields -0.099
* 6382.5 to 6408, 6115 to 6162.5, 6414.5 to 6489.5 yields 0.010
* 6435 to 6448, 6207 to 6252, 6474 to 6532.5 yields 0.142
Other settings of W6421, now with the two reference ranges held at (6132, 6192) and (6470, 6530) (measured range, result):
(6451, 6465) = 0.045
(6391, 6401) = 0.078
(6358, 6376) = 0.049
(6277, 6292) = 0.013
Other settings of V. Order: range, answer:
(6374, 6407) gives 75.68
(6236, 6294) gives 68.77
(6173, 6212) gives 93.29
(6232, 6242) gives 63.53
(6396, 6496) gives 72.99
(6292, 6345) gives 67.39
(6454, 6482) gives 69.36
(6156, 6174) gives 67.65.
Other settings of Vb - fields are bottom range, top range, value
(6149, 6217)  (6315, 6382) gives 1.06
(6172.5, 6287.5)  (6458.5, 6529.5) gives 1.11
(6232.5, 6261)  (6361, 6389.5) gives 1.12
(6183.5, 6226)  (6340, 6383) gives 1.13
